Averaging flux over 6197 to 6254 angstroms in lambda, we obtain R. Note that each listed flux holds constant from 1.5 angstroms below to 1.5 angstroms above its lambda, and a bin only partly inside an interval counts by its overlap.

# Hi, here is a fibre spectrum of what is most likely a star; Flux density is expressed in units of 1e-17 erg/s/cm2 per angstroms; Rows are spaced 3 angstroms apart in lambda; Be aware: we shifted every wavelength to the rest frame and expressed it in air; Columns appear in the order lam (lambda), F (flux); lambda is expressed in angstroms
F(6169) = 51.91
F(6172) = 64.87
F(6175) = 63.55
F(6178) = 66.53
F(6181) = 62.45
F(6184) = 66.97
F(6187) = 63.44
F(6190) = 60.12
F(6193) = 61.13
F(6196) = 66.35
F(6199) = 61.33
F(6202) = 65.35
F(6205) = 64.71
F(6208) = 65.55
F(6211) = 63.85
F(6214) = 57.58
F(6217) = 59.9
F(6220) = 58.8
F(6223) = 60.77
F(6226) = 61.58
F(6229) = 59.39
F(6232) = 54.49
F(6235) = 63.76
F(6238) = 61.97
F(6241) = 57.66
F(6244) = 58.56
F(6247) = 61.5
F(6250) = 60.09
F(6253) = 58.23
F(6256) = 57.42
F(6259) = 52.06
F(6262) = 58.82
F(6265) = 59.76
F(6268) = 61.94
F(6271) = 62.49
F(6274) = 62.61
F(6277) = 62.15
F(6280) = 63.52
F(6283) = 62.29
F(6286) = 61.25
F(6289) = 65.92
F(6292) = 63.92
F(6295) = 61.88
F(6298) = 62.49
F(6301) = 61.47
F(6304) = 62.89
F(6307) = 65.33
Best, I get 60.9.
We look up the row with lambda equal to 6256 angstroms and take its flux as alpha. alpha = 57.42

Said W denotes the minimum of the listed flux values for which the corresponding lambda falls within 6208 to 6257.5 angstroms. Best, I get 54.49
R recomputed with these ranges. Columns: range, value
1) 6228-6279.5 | 59.7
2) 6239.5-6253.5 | 59.3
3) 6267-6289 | 62.6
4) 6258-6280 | 60.4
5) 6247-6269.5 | 58.5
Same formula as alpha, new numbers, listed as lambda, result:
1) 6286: 61.25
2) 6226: 61.58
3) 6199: 61.33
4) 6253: 58.23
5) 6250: 60.09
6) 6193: 61.13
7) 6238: 61.97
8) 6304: 62.89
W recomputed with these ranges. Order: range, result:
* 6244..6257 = 57.42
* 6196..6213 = 61.33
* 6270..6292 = 61.25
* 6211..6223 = 57.58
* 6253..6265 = 52.06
